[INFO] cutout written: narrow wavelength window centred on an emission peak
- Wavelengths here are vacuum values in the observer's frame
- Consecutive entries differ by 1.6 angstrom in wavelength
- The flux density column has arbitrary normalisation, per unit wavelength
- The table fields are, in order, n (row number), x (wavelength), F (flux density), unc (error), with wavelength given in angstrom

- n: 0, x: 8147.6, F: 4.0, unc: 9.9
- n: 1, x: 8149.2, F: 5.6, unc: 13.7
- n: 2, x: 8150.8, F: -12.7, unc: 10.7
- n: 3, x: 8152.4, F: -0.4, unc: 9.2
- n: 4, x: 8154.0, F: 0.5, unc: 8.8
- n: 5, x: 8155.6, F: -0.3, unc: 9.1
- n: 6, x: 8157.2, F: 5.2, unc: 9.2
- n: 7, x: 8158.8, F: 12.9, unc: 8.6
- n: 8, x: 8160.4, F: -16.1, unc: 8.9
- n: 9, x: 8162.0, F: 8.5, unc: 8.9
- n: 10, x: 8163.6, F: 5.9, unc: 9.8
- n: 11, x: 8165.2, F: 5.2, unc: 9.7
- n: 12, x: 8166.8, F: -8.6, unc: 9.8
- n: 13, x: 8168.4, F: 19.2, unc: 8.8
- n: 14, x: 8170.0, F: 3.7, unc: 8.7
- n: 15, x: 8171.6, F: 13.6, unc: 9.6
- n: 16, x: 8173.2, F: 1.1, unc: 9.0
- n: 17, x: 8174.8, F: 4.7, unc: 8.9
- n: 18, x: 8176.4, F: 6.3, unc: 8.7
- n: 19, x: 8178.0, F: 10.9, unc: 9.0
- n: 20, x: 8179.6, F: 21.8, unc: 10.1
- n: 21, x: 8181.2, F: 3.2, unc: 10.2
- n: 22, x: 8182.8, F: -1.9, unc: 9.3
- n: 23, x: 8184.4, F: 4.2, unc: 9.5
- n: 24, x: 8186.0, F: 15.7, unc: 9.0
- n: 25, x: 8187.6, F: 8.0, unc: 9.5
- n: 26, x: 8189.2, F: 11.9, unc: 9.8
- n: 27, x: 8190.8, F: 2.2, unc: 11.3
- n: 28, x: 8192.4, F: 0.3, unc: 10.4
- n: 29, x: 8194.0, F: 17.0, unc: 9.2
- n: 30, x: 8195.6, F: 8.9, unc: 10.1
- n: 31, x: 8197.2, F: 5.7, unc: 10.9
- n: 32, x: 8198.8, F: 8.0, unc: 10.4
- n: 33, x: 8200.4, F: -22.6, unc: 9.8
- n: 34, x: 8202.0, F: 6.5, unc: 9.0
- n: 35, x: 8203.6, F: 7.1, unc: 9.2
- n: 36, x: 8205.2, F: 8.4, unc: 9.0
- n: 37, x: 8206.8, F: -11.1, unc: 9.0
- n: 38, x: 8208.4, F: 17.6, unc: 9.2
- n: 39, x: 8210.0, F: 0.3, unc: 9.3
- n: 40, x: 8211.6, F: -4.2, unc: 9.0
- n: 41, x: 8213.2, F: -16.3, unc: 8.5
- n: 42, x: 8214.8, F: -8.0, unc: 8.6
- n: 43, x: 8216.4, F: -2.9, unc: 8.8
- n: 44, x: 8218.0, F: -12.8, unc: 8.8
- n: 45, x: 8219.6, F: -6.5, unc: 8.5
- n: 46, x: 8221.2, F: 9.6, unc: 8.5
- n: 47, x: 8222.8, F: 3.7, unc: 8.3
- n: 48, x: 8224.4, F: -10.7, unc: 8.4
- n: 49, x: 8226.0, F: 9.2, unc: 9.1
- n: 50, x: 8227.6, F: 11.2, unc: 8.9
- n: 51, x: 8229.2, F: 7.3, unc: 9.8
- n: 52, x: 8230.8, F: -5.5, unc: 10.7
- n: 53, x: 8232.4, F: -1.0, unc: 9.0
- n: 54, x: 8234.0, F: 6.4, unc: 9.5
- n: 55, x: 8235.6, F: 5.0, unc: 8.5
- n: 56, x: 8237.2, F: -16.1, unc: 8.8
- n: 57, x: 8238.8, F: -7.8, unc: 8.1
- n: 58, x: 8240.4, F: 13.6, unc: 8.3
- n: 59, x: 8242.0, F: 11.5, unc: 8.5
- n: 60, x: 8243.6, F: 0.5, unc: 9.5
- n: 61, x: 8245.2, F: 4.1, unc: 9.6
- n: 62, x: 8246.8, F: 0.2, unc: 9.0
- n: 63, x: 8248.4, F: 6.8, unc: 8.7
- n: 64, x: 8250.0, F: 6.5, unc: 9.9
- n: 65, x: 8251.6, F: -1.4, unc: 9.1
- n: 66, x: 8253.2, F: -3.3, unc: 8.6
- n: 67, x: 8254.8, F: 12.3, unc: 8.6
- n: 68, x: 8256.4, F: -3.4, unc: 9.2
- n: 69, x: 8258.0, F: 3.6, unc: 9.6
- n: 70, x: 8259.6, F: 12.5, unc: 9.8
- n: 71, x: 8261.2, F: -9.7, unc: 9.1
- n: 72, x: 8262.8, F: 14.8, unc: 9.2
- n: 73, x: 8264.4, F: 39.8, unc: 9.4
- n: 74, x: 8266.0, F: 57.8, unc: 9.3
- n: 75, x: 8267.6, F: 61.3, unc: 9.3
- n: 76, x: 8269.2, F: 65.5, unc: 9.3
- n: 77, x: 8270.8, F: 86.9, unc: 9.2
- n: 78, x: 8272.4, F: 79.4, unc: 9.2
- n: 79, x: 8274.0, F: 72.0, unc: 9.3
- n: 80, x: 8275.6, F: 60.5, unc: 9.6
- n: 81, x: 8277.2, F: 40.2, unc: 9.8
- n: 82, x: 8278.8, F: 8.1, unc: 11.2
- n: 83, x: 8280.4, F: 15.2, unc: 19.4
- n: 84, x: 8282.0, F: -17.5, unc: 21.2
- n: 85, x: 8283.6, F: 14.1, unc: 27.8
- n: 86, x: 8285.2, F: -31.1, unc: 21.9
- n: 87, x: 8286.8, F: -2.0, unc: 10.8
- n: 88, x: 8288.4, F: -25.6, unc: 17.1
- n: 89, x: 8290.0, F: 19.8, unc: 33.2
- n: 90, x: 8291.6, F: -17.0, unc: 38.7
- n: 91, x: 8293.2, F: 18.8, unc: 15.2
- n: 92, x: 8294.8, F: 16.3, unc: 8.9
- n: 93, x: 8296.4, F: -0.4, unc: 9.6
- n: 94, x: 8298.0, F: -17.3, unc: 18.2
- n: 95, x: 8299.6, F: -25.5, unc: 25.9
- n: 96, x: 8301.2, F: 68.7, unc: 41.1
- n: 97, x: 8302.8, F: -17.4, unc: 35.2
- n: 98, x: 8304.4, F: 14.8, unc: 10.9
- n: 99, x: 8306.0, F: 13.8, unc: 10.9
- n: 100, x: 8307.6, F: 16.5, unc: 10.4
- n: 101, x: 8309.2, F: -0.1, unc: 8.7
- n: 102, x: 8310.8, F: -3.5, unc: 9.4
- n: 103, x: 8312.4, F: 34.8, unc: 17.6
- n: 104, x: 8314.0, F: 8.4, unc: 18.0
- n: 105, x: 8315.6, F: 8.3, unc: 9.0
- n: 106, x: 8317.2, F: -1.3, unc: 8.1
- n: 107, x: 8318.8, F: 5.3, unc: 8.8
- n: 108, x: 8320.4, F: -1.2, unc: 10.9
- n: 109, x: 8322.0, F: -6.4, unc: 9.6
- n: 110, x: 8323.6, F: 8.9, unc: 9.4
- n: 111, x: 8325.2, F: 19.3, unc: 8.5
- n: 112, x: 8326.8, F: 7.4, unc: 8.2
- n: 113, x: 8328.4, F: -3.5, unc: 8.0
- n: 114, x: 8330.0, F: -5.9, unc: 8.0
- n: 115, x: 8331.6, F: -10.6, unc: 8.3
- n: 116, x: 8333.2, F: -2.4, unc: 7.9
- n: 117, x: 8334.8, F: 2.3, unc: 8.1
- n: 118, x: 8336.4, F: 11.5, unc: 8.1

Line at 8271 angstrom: [O II] 3727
